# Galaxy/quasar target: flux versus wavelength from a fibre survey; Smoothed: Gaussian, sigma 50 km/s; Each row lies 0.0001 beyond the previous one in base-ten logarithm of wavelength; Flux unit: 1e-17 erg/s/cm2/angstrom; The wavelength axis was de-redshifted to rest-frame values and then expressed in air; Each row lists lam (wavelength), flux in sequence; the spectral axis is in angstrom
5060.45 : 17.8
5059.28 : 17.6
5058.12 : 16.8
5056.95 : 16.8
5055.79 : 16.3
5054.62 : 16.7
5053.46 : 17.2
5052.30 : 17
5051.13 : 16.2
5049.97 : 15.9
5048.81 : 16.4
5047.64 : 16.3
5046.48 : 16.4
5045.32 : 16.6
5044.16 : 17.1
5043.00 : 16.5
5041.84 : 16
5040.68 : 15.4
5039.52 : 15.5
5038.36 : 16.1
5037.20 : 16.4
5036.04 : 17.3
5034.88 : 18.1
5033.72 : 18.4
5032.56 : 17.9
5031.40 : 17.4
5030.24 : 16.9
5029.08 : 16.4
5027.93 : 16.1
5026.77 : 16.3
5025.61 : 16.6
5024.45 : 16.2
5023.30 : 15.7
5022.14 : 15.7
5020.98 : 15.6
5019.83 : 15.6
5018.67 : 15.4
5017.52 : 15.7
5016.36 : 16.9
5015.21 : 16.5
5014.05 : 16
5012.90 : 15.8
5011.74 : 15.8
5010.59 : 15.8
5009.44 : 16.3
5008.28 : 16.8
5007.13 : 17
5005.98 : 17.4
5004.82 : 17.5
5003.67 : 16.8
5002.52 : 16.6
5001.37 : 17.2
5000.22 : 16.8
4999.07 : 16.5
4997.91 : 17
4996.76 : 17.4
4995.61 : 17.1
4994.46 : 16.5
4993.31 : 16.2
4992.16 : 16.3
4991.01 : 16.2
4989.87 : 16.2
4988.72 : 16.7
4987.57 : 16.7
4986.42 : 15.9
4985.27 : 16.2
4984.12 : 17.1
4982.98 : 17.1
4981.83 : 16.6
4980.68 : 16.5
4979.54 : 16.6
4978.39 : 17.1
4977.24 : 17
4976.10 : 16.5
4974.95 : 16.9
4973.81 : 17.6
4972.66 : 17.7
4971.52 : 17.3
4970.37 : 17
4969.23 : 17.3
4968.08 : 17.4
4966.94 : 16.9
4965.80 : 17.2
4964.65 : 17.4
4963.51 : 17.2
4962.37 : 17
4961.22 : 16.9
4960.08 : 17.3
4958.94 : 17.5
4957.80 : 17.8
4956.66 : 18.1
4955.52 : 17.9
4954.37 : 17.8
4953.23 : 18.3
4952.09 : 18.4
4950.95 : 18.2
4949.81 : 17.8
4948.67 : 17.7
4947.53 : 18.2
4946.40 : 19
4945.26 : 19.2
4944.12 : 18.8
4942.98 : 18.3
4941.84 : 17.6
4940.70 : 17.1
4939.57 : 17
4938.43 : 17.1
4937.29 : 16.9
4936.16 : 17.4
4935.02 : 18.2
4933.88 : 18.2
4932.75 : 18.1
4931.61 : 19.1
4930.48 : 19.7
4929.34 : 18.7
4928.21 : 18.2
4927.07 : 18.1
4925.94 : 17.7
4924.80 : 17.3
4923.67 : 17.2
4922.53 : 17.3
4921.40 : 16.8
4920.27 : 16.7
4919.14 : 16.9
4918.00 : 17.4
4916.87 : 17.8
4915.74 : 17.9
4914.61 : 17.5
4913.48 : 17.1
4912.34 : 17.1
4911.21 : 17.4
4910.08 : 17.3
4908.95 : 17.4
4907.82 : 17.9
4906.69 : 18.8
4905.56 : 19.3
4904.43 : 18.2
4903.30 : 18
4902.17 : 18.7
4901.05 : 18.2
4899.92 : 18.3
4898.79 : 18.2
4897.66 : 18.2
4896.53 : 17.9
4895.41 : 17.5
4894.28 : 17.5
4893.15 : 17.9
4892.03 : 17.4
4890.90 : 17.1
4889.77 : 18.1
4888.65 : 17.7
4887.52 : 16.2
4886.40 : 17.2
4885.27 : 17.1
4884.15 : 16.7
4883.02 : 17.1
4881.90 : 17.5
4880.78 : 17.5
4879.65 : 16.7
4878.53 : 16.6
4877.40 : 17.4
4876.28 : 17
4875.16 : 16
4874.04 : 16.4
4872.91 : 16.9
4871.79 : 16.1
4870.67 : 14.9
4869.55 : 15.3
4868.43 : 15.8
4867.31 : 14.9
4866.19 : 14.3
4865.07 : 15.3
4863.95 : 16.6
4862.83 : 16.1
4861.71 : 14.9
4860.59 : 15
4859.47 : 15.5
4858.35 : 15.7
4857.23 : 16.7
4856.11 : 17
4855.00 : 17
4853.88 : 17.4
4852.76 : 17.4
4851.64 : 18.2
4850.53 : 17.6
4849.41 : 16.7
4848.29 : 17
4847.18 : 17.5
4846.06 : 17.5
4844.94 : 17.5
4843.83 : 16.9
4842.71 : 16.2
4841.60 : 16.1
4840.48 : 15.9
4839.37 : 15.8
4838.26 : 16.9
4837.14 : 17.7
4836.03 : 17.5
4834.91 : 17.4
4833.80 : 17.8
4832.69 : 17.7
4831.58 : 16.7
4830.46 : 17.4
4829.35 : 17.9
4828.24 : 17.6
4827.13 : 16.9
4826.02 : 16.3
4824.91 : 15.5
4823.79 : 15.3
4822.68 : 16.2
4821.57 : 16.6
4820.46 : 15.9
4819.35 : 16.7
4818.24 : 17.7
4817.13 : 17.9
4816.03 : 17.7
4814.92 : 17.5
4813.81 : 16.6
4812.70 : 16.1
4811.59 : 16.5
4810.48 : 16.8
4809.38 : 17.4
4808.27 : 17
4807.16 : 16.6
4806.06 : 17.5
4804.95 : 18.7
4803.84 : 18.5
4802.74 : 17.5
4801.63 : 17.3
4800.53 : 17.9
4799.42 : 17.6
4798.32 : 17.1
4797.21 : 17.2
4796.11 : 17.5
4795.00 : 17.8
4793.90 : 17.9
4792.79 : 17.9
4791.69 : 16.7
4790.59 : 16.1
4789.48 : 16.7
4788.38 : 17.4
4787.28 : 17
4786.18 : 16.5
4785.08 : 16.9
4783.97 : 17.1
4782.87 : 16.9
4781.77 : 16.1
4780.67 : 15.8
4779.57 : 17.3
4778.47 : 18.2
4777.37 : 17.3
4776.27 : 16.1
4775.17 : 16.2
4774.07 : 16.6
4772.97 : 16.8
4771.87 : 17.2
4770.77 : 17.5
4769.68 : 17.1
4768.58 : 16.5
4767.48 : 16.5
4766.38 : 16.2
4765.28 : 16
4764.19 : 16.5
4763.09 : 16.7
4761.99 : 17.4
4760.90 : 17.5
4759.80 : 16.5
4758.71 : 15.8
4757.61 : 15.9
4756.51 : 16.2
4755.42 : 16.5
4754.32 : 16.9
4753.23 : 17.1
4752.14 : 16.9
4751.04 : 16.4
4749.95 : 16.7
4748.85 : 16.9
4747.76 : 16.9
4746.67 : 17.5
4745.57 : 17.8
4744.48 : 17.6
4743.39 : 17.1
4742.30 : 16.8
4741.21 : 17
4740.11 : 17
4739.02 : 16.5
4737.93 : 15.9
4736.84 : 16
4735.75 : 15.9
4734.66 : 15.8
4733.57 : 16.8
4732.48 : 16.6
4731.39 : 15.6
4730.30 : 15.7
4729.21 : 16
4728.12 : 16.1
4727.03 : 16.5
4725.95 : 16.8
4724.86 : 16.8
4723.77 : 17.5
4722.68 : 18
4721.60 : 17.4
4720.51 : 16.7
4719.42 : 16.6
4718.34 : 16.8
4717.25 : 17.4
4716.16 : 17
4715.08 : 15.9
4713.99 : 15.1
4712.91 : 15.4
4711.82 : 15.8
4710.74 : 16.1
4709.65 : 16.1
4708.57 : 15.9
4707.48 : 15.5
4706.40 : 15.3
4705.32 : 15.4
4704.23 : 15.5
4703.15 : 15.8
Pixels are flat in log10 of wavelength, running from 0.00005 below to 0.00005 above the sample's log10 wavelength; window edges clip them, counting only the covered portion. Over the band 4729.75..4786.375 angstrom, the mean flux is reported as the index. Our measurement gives 16.7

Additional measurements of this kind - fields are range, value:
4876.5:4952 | 17.7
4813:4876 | 16.6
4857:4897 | 16.5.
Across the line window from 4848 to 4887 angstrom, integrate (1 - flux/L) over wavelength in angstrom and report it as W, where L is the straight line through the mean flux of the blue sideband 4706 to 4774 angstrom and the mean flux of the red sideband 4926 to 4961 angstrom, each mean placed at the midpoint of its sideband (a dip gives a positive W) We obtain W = 2.35 angstrom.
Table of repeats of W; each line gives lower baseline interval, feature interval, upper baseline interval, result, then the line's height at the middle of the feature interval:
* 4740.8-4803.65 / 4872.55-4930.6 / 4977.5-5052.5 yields -2.85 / 16.7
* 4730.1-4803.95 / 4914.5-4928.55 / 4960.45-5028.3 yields -0.62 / 16.7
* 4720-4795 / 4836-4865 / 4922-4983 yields 0.86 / 17.2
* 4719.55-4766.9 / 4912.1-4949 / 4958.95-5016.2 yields -2.28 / 16.8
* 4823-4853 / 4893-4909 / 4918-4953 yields -0.54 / 17.6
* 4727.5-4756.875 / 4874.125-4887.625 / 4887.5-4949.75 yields 0.50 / 17.6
